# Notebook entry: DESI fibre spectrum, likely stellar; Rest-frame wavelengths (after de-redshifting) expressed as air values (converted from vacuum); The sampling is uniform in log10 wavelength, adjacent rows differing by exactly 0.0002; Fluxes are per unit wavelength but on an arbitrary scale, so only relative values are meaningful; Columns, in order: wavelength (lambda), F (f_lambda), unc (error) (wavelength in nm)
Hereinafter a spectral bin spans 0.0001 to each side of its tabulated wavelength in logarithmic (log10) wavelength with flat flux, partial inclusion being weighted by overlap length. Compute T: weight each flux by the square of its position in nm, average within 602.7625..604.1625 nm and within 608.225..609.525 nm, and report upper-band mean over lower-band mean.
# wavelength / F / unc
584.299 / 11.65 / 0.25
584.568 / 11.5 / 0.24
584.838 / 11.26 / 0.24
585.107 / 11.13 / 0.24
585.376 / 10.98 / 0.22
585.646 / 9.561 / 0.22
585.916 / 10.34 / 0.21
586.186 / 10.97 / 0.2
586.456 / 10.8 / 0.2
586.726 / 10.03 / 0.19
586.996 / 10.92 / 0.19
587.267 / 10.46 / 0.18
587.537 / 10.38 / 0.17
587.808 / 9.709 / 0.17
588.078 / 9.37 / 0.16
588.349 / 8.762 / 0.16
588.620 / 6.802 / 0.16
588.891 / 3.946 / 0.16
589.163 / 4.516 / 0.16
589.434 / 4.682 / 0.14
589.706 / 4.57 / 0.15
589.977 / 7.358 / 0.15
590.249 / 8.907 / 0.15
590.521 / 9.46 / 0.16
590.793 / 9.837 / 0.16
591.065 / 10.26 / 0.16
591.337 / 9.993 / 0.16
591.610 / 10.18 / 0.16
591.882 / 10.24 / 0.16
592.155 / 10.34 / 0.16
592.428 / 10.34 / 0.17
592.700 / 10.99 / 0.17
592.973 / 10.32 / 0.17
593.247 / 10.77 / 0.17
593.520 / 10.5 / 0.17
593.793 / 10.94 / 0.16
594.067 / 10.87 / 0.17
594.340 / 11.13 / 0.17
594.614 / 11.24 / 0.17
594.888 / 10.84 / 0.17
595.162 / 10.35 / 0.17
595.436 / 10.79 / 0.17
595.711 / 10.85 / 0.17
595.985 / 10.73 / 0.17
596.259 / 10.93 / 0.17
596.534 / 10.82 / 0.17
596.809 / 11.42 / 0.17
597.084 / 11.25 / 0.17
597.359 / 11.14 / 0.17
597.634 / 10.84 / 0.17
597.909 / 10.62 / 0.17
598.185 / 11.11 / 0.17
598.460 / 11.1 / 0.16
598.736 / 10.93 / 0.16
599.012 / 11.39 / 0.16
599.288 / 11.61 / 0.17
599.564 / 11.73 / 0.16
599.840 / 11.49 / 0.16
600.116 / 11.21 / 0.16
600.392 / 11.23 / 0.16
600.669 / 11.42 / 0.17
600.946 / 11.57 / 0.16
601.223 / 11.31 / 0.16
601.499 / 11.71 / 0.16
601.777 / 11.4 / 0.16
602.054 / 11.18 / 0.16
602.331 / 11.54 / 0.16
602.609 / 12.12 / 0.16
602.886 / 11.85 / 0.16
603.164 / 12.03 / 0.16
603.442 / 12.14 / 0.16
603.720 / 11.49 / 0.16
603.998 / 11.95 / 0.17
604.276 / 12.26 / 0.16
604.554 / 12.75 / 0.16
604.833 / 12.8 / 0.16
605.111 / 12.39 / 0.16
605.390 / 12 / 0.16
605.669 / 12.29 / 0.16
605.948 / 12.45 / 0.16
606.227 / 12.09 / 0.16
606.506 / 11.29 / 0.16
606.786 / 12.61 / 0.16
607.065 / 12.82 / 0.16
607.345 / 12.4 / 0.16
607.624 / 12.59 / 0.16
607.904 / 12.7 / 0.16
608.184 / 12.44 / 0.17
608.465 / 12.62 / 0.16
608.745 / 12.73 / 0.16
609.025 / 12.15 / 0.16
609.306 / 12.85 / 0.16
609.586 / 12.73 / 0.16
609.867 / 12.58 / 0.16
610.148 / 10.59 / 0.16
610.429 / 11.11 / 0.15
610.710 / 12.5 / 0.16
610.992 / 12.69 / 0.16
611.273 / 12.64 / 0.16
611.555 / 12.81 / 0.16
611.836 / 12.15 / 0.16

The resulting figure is 1.08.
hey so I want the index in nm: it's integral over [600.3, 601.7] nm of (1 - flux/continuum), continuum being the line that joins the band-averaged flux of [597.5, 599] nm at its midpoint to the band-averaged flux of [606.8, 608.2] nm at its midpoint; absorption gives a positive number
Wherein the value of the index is 0.00 nm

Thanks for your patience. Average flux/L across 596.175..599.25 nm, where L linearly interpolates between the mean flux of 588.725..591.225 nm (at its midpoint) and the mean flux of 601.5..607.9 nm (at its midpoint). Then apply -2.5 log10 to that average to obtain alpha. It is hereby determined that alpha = -0.14 mag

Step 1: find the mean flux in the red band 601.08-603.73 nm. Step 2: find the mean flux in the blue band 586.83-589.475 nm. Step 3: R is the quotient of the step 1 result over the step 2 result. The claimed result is 1.4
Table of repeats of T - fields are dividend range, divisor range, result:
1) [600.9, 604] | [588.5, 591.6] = 1.64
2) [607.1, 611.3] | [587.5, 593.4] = 1.51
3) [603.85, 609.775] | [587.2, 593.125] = 1.51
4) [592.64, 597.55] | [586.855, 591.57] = 1.34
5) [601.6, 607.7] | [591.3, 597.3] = 1.17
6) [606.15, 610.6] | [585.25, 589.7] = 1.51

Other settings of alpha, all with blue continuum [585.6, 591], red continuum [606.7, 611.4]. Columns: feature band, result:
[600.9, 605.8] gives -0.06 mag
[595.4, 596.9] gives -0.09 mag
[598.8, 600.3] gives -0.08 mag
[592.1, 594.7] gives -0.13 mag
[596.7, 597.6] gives -0.10 mag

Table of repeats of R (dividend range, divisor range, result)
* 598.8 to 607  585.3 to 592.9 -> 1.30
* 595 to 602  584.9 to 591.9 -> 1.24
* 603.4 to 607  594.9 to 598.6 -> 1.12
